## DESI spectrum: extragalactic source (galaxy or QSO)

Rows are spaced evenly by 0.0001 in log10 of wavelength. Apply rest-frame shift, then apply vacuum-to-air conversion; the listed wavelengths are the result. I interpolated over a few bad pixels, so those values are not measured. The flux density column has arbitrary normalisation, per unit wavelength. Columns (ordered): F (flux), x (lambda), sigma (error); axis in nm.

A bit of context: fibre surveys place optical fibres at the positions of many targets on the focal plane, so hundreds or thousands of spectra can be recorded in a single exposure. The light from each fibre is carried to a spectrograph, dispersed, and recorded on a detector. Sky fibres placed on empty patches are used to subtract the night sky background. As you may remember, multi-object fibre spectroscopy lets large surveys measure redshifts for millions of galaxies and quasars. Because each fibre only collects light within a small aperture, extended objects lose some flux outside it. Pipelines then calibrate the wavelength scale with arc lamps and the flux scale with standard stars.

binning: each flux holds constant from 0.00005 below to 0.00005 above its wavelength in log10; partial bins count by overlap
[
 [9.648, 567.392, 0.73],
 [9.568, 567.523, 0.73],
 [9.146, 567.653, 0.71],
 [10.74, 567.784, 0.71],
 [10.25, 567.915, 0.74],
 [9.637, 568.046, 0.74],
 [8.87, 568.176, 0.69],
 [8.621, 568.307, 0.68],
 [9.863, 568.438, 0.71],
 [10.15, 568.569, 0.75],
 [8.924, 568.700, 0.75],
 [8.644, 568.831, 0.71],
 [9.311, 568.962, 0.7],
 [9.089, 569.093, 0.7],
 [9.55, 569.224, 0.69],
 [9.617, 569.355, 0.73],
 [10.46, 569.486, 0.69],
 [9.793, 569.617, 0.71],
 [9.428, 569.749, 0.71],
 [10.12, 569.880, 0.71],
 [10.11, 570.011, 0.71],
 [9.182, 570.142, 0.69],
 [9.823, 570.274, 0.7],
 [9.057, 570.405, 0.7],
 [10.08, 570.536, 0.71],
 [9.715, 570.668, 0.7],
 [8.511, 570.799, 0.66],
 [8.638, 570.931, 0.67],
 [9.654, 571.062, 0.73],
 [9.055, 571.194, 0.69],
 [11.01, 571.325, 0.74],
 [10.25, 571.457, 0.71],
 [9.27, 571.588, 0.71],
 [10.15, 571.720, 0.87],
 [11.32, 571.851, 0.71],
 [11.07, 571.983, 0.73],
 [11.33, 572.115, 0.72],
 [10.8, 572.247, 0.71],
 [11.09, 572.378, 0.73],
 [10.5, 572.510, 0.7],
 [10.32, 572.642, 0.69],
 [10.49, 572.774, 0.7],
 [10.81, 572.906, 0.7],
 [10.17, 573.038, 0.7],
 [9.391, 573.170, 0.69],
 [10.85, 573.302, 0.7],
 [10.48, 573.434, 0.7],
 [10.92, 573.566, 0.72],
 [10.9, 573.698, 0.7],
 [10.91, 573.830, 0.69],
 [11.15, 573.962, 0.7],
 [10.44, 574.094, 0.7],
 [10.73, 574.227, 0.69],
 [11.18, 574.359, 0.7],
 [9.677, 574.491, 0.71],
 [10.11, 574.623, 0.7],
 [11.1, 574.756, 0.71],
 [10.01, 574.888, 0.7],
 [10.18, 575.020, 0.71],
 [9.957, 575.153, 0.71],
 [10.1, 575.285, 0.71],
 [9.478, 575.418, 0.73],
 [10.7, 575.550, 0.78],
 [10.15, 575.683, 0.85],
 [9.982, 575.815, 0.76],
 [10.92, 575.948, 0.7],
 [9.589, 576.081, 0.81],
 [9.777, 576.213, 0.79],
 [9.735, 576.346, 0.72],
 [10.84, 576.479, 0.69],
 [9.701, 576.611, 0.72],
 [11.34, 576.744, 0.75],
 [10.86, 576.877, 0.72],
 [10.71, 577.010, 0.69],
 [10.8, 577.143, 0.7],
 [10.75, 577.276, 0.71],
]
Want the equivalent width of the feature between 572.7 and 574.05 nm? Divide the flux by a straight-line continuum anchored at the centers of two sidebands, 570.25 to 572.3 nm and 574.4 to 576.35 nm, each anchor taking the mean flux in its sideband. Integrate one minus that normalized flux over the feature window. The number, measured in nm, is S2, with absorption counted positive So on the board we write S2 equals -0.07 nm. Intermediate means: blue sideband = 9.98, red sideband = 10.1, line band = 10.6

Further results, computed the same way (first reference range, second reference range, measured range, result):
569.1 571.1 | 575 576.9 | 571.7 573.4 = -0.141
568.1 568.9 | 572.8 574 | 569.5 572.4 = -0.019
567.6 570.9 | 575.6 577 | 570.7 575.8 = -0.182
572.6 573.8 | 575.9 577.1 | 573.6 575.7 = 0.002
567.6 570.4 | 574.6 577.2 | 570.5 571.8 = 0.021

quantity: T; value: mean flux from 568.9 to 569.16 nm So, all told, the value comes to 9.2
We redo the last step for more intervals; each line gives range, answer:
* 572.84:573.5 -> 10.3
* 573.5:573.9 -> 10.9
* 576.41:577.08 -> 10.7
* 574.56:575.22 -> 10.3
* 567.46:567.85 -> 9.82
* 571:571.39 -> 9.91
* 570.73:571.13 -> 8.94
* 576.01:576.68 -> 9.94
